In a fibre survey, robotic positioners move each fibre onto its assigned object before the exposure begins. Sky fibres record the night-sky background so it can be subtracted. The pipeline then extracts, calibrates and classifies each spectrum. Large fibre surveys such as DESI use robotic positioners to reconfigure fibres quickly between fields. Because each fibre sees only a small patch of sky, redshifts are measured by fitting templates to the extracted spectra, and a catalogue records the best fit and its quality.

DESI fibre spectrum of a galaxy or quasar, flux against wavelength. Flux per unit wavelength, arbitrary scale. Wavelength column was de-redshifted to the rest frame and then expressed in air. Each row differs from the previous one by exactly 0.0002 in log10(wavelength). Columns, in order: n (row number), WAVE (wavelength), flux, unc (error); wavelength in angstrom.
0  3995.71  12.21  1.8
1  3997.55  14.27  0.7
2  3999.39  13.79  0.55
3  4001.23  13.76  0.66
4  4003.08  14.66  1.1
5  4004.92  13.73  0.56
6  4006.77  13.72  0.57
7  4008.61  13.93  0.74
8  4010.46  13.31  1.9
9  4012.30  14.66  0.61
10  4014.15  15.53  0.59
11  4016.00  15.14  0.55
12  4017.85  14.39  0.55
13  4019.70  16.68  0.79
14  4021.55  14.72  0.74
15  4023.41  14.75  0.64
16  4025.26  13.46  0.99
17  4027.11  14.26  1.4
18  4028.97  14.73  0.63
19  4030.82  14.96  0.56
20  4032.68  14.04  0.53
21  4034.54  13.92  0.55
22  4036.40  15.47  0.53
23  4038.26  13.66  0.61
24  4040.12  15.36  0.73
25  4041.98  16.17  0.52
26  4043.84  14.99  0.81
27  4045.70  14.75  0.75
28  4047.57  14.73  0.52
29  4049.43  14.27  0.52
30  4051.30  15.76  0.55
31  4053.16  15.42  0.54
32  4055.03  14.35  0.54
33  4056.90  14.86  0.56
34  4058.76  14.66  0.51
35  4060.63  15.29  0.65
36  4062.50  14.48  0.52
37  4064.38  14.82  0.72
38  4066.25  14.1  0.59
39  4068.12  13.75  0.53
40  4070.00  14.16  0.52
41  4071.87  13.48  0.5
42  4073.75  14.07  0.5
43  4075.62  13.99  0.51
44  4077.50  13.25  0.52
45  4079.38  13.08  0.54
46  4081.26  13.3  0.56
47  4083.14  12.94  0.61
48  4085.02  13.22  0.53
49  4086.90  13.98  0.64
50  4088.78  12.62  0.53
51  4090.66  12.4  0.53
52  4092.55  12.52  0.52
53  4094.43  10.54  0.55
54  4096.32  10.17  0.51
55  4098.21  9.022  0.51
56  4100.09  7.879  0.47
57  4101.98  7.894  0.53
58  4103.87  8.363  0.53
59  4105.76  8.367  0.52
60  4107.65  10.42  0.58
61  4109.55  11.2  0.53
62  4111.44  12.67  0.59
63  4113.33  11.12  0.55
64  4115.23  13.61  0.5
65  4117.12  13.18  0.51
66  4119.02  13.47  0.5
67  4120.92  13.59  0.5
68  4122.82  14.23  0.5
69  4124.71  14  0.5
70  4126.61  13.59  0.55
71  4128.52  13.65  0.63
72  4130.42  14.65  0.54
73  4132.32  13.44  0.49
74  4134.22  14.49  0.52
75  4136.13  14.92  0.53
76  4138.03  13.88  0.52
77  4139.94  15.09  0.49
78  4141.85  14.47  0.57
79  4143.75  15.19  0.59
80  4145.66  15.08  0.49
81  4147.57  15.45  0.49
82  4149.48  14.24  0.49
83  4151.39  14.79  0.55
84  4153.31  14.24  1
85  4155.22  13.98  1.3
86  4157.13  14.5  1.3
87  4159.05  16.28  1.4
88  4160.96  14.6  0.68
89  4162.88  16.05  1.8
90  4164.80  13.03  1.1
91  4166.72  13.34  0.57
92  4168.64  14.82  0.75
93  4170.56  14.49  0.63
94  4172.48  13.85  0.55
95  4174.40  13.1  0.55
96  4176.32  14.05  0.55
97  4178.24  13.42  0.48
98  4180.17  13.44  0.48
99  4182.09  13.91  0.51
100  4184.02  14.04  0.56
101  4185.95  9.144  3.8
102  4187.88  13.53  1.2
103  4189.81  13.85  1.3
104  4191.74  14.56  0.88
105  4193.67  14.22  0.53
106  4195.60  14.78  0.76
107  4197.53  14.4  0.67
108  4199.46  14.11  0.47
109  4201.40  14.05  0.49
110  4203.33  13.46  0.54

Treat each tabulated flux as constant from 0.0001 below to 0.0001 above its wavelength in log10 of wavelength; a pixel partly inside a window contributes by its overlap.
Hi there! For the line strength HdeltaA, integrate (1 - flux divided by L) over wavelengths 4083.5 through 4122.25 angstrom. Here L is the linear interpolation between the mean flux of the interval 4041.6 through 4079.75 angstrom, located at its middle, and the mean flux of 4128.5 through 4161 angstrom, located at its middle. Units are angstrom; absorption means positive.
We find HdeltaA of 8.5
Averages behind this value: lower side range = 14.5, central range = 11.4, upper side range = 14.6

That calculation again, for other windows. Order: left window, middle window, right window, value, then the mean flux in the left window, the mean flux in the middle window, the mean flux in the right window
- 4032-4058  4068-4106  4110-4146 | 6.6 angstrom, 14.8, 11.9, 13.9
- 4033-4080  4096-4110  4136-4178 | 5.3 angstrom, 14.5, 9.05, 14.5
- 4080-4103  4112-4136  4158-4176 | -1.8 angstrom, 11.4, 13.6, 14.4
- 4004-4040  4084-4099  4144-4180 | 2.7 angstrom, 14.5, 11.8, 14.4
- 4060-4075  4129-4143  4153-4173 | 0.0 angstrom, 14.2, 14.4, 14.5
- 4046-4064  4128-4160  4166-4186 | -1.6 angstrom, 14.9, 14.6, 13.6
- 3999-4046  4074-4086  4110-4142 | 0.6 angstrom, 14.6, 13.3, 13.7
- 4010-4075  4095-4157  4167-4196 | 5.3 angstrom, 14.7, 12.8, 13.7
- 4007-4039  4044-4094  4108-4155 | 1.0 angstrom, 14.6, 14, 13.9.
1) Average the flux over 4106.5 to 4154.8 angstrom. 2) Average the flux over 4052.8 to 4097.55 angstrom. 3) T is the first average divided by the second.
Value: 1.0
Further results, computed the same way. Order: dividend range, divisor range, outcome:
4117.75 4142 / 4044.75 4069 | 0.96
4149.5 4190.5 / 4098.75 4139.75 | 1.13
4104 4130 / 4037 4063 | 0.83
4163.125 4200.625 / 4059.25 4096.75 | 1.03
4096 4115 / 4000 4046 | 0.67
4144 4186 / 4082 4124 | 1.23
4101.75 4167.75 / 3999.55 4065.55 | 0.92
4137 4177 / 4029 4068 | 0.98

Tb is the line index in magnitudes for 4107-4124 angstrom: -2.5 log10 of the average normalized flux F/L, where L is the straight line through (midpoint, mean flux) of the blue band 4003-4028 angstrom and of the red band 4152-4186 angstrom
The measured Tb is 0.124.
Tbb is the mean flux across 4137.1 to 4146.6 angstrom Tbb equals 14.7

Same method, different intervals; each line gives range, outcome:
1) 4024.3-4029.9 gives 14.2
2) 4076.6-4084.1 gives 13.1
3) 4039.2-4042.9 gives 15.8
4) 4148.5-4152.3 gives 14.5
